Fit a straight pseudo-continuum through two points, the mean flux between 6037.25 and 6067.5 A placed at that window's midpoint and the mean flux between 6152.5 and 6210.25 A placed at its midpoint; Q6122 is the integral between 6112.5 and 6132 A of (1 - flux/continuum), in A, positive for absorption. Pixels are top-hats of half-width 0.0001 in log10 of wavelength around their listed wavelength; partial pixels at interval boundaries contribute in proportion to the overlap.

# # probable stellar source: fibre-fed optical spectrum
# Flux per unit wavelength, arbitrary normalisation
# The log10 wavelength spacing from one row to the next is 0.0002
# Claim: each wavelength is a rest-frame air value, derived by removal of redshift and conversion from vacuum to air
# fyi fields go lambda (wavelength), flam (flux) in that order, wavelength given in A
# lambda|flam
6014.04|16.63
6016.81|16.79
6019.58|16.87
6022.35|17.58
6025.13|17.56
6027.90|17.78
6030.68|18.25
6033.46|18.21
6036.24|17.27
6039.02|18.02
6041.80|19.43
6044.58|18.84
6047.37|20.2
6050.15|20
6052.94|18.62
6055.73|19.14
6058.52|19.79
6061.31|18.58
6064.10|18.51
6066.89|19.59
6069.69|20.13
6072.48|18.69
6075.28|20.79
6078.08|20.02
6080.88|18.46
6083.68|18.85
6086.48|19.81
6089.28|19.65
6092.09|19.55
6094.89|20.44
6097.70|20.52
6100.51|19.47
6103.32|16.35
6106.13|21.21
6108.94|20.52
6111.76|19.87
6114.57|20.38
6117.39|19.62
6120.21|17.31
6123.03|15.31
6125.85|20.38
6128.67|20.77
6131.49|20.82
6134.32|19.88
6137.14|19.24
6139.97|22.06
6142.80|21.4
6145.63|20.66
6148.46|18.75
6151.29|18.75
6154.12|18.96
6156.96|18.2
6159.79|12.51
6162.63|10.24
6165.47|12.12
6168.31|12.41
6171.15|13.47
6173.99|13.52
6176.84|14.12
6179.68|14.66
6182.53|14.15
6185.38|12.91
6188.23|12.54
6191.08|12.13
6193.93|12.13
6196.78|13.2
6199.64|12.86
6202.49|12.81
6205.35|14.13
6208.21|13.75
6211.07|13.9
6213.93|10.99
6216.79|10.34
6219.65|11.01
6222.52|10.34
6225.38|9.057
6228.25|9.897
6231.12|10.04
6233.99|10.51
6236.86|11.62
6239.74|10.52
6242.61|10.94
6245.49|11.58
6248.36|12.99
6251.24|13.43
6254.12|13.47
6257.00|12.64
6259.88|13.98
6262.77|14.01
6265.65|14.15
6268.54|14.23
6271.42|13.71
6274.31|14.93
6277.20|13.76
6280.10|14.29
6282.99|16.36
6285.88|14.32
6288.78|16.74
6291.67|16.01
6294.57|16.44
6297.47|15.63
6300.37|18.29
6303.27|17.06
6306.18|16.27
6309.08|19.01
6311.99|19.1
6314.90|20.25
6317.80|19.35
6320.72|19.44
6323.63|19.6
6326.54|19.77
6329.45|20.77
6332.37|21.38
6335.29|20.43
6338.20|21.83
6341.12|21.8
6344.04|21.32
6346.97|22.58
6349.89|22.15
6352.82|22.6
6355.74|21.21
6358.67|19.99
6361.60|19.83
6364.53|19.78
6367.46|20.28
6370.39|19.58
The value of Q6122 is -3.7 A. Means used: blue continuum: 19.1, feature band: 19.2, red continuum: 13.6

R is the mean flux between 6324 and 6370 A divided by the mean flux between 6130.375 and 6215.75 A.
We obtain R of 1.4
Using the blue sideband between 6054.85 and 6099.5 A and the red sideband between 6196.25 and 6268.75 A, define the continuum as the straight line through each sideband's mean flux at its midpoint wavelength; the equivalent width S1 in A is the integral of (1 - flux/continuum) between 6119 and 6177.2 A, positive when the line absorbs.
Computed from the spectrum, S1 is -3.6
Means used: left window 19.5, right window 12.1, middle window 17.2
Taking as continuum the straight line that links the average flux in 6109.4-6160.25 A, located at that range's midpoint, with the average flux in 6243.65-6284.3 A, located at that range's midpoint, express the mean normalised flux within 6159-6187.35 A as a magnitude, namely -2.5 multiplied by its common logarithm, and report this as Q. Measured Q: 0.33 mag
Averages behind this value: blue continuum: 19.3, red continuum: 13.8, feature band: 13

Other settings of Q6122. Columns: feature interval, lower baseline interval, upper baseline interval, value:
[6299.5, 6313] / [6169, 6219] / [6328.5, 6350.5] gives 1.2 A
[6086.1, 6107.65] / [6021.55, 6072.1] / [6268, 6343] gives -1.2 A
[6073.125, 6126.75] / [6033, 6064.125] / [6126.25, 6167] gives -2.4 A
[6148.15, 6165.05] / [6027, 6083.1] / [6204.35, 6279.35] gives -0.5 A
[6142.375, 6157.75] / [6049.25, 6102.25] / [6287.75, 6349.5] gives 0.0 A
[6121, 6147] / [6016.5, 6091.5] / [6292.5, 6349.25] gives -1.3 A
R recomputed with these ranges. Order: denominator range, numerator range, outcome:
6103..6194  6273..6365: 1.11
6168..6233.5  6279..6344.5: 1.50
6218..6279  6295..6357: 1.63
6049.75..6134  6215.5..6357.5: 0.82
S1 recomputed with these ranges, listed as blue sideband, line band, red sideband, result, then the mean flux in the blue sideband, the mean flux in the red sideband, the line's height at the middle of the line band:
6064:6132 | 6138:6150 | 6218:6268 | -2.5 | 19.5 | 11.8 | 17.1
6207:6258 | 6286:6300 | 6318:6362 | 0.5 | 11.5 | 21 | 16.8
